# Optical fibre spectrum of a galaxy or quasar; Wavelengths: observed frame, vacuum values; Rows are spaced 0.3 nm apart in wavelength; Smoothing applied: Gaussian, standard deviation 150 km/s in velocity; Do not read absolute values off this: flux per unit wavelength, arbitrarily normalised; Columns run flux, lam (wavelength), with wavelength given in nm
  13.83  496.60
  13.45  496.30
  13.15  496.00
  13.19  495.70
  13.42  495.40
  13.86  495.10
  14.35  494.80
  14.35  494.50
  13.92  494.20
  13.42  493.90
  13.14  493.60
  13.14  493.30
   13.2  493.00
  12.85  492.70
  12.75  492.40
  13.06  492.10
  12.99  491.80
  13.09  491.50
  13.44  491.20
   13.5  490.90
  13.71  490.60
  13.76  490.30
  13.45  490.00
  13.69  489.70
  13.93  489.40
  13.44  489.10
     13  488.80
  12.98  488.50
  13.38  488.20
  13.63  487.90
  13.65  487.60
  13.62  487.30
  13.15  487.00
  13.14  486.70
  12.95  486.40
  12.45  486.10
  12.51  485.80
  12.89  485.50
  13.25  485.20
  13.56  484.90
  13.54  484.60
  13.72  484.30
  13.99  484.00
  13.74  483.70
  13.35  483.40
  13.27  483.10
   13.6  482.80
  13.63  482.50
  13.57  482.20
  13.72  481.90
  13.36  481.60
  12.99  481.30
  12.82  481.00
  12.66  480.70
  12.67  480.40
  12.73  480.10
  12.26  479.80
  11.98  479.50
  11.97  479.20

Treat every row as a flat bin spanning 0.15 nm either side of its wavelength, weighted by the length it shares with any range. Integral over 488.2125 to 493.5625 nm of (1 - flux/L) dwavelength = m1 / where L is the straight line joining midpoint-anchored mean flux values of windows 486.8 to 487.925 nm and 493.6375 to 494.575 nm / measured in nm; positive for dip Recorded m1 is 0.13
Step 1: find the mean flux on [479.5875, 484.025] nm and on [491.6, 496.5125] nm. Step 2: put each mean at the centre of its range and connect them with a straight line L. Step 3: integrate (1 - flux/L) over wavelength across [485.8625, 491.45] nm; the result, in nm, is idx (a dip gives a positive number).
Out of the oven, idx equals -0.03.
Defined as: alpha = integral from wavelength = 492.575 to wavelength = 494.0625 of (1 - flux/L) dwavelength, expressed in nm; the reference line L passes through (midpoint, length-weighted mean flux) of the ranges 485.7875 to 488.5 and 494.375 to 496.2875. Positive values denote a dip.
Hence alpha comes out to 0.04 nm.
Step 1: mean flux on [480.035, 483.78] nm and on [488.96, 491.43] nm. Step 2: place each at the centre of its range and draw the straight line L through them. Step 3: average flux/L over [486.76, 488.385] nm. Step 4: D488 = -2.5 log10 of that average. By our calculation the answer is 0.00 mag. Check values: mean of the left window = 13.2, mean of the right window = 13.6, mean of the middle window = 13.5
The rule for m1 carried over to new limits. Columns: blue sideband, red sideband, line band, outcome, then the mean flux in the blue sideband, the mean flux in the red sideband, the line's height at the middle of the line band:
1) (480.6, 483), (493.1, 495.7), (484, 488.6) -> 0.06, 13.3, 13.7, 13.4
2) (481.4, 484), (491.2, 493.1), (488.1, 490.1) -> -0.03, 13.5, 13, 13.2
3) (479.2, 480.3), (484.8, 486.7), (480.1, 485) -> -0.30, 12.3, 12.9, 12.6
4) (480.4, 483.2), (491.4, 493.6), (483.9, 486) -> -0.02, 13.3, 13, 13.2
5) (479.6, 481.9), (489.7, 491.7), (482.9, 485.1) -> -0.09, 12.8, 13.5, 13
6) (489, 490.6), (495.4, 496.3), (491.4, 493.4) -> 0.07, 13.7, 13.3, 13.5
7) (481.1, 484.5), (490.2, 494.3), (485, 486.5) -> 0.07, 13.5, 13.3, 13.4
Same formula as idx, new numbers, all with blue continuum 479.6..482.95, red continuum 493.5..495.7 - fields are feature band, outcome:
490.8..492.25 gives 0.042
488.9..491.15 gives -0.016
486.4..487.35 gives 0.010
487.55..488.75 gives 0.006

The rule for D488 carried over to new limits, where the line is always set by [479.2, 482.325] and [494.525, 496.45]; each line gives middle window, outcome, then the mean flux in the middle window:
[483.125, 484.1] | -0.053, 13.6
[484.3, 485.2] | -0.040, 13.5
